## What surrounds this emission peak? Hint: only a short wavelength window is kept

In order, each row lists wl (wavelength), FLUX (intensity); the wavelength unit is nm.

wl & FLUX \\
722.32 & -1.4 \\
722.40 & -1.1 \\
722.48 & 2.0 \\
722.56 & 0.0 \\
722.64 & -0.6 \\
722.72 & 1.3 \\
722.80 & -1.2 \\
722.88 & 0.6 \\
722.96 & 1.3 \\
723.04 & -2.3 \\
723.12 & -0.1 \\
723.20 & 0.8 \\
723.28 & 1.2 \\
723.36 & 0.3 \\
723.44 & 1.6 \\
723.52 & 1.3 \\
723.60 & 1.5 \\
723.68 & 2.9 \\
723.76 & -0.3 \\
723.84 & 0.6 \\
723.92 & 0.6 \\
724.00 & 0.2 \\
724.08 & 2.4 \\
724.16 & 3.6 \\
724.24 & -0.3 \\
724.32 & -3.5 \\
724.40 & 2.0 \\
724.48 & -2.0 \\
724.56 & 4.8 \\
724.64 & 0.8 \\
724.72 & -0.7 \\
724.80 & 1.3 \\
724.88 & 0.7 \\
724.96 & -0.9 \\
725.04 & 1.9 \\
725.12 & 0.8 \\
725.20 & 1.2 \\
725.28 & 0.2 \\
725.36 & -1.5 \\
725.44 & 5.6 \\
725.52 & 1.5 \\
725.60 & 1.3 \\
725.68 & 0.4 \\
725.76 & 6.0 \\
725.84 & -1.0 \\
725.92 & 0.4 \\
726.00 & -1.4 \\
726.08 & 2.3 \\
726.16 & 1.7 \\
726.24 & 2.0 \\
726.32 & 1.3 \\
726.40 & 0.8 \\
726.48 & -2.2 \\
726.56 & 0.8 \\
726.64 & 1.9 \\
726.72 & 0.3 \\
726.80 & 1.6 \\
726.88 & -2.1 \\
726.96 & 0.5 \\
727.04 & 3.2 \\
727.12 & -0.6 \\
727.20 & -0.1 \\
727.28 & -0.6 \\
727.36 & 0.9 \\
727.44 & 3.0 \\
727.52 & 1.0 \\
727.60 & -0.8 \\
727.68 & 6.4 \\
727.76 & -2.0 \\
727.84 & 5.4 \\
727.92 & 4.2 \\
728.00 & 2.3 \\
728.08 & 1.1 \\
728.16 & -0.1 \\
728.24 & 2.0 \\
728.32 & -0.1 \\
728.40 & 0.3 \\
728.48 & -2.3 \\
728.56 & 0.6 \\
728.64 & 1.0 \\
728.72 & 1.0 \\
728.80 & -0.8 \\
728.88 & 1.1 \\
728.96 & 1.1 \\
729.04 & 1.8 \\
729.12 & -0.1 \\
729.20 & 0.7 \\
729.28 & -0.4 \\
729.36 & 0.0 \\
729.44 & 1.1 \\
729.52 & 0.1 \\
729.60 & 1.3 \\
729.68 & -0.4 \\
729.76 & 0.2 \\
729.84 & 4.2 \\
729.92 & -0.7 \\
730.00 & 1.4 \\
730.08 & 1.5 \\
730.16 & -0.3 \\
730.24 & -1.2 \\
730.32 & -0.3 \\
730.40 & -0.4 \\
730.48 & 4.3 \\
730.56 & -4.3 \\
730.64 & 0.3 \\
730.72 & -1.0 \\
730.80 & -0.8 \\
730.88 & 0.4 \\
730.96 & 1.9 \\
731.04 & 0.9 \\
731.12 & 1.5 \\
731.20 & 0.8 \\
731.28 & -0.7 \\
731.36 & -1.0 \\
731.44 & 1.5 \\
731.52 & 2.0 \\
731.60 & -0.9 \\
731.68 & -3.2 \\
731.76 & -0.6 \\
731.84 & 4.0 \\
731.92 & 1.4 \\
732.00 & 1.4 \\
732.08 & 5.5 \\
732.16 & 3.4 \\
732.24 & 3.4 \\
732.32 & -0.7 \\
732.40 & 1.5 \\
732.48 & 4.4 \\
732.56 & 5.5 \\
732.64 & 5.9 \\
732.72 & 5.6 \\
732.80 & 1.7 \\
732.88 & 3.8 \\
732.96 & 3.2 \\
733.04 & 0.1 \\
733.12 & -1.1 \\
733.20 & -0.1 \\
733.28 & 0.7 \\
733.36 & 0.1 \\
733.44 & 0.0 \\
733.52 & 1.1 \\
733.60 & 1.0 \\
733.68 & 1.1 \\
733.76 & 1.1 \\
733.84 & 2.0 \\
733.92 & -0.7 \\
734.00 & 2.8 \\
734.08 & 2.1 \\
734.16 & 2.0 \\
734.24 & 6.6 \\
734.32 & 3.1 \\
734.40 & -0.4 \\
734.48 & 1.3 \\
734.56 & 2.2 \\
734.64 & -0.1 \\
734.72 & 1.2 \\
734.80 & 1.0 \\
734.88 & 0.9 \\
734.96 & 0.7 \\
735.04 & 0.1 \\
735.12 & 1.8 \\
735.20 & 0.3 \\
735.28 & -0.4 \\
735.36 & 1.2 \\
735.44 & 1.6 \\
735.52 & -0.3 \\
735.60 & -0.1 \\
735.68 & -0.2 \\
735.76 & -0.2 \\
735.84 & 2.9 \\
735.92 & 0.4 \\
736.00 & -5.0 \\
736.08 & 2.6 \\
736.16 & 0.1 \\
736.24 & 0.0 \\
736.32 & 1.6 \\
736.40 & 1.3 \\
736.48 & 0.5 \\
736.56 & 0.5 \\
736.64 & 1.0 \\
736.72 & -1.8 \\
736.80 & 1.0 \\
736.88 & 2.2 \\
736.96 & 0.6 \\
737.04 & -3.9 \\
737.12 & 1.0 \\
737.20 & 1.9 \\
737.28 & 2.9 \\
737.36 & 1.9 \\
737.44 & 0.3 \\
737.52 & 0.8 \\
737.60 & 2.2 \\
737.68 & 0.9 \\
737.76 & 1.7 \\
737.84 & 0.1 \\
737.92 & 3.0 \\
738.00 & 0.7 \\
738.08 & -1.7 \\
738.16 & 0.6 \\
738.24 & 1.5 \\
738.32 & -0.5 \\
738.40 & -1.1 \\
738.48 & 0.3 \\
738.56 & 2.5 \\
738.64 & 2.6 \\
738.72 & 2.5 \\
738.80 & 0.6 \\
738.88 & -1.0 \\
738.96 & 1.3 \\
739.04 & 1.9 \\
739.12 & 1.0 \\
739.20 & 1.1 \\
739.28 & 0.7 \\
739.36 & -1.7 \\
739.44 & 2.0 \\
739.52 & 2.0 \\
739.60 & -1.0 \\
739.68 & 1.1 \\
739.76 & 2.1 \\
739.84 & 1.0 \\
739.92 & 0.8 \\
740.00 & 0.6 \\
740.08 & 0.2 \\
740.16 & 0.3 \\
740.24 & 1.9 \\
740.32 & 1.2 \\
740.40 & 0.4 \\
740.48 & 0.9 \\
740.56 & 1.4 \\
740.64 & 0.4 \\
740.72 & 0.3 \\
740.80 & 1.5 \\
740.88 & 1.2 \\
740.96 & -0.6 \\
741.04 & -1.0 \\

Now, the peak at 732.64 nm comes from [O II]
